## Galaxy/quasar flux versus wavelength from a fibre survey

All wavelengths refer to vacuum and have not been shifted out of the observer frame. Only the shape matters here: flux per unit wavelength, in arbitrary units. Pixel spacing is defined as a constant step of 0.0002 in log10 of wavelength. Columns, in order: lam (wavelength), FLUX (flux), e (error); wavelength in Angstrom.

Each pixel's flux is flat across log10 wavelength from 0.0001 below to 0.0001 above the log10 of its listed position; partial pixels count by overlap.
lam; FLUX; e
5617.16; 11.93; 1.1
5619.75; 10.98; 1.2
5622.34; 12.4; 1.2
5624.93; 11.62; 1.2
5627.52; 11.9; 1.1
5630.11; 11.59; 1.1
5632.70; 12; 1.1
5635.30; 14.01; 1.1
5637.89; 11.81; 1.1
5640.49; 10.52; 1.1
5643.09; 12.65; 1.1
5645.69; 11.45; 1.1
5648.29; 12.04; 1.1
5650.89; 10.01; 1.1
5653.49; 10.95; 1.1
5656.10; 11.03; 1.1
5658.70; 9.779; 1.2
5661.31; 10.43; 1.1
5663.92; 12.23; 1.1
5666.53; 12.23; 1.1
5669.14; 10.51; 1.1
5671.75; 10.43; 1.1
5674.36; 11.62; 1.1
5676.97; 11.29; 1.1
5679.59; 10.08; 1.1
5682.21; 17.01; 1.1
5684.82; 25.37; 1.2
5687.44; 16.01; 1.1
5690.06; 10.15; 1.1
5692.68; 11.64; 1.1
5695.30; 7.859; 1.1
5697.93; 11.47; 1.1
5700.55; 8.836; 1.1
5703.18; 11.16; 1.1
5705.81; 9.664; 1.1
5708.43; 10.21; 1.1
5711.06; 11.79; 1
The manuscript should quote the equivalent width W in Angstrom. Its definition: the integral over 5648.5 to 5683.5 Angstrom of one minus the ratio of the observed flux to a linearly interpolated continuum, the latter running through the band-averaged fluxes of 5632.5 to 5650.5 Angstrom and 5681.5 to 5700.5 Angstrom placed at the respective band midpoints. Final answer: 4.1 Angstrom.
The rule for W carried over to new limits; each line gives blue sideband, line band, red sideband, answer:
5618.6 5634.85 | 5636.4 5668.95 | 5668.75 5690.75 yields 3.99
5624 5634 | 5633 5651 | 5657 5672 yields -0.66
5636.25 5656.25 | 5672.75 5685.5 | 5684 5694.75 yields -0.36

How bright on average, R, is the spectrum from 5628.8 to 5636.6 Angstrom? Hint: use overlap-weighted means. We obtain 12.5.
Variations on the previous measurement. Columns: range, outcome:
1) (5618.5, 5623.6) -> 11.7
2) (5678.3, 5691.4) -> 15.7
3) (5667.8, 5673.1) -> 10.5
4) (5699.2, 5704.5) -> 10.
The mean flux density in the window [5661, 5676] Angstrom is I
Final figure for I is 11.3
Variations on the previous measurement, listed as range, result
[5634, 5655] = 11.7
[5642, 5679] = 11.2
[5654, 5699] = 12.3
